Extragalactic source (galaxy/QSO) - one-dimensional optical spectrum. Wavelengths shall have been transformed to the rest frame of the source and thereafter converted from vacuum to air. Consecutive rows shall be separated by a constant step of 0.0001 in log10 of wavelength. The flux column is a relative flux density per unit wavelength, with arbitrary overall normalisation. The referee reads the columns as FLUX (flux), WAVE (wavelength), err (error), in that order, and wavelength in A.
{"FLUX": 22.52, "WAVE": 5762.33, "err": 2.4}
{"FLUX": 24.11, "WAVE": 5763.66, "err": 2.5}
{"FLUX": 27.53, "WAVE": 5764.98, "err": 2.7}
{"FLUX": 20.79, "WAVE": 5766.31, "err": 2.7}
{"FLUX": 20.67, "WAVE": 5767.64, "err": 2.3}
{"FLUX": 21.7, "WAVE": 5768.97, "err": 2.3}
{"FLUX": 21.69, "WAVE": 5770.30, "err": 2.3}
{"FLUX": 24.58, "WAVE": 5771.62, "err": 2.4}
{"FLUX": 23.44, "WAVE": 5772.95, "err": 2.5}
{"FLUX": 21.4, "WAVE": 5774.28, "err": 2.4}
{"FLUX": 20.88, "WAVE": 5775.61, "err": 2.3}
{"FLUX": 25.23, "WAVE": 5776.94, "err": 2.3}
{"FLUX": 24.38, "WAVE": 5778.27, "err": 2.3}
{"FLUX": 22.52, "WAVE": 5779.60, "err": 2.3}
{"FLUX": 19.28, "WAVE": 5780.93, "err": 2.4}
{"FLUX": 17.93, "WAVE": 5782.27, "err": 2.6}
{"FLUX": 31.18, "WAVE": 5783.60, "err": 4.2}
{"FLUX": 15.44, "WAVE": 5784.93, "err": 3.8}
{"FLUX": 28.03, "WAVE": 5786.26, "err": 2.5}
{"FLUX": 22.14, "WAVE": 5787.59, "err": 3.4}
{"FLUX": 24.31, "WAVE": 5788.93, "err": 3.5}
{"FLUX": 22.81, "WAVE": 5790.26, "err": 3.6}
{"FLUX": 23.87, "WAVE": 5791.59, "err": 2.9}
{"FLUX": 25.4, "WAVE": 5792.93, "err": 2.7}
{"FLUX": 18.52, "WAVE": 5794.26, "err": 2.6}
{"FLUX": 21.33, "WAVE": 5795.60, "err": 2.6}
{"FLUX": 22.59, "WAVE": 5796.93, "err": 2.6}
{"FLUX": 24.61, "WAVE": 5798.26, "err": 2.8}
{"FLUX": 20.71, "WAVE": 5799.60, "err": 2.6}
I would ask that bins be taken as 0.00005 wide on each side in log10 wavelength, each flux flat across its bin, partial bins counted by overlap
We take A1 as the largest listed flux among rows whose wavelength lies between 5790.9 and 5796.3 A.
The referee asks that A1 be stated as 25.4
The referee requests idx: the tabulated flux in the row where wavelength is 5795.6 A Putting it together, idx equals 21.33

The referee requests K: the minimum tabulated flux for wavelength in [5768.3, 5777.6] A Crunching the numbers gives 20.88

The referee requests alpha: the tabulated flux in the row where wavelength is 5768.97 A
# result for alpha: 21.7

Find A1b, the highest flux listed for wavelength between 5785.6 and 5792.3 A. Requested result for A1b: 28.03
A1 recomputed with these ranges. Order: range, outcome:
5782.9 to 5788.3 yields 31.18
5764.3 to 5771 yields 27.53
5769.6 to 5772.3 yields 24.58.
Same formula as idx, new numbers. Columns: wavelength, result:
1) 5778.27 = 24.38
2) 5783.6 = 31.18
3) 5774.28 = 21.4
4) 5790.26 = 22.81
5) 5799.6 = 20.71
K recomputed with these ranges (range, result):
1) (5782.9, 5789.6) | 15.44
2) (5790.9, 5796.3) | 18.52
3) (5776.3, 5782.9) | 17.93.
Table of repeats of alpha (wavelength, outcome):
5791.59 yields 23.87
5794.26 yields 18.52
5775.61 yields 20.88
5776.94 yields 25.23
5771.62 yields 24.58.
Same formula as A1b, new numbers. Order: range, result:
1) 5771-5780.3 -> 25.23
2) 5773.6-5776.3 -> 21.4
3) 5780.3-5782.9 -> 19.28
